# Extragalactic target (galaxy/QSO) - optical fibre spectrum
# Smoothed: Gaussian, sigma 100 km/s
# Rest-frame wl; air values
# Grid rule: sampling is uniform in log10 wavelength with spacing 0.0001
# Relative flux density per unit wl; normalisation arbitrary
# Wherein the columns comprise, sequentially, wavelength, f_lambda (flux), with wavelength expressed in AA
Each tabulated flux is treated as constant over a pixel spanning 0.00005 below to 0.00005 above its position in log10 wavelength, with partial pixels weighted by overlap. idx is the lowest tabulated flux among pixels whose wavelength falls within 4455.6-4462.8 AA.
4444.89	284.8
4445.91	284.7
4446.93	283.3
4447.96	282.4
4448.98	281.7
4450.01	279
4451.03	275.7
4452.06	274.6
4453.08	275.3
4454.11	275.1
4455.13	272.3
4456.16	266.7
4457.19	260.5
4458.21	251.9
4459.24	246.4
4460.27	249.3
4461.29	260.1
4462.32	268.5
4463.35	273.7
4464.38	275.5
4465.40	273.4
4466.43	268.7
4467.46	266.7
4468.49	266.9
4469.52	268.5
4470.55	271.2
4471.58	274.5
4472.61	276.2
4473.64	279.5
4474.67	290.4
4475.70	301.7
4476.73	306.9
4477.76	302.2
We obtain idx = 246.4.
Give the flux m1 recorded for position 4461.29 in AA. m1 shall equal 260.1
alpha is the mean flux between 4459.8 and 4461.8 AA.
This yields 256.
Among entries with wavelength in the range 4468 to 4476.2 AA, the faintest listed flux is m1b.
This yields 266.9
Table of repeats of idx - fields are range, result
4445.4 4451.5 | 275.7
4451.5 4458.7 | 251.9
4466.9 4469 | 266.7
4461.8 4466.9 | 268.5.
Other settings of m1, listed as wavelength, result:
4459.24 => 246.4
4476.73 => 306.9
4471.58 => 274.5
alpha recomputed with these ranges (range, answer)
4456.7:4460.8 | 252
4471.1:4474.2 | 277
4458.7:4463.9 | 259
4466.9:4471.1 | 268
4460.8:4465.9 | 270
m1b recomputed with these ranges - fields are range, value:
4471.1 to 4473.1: 274.5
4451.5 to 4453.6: 274.6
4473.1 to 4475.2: 279.5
